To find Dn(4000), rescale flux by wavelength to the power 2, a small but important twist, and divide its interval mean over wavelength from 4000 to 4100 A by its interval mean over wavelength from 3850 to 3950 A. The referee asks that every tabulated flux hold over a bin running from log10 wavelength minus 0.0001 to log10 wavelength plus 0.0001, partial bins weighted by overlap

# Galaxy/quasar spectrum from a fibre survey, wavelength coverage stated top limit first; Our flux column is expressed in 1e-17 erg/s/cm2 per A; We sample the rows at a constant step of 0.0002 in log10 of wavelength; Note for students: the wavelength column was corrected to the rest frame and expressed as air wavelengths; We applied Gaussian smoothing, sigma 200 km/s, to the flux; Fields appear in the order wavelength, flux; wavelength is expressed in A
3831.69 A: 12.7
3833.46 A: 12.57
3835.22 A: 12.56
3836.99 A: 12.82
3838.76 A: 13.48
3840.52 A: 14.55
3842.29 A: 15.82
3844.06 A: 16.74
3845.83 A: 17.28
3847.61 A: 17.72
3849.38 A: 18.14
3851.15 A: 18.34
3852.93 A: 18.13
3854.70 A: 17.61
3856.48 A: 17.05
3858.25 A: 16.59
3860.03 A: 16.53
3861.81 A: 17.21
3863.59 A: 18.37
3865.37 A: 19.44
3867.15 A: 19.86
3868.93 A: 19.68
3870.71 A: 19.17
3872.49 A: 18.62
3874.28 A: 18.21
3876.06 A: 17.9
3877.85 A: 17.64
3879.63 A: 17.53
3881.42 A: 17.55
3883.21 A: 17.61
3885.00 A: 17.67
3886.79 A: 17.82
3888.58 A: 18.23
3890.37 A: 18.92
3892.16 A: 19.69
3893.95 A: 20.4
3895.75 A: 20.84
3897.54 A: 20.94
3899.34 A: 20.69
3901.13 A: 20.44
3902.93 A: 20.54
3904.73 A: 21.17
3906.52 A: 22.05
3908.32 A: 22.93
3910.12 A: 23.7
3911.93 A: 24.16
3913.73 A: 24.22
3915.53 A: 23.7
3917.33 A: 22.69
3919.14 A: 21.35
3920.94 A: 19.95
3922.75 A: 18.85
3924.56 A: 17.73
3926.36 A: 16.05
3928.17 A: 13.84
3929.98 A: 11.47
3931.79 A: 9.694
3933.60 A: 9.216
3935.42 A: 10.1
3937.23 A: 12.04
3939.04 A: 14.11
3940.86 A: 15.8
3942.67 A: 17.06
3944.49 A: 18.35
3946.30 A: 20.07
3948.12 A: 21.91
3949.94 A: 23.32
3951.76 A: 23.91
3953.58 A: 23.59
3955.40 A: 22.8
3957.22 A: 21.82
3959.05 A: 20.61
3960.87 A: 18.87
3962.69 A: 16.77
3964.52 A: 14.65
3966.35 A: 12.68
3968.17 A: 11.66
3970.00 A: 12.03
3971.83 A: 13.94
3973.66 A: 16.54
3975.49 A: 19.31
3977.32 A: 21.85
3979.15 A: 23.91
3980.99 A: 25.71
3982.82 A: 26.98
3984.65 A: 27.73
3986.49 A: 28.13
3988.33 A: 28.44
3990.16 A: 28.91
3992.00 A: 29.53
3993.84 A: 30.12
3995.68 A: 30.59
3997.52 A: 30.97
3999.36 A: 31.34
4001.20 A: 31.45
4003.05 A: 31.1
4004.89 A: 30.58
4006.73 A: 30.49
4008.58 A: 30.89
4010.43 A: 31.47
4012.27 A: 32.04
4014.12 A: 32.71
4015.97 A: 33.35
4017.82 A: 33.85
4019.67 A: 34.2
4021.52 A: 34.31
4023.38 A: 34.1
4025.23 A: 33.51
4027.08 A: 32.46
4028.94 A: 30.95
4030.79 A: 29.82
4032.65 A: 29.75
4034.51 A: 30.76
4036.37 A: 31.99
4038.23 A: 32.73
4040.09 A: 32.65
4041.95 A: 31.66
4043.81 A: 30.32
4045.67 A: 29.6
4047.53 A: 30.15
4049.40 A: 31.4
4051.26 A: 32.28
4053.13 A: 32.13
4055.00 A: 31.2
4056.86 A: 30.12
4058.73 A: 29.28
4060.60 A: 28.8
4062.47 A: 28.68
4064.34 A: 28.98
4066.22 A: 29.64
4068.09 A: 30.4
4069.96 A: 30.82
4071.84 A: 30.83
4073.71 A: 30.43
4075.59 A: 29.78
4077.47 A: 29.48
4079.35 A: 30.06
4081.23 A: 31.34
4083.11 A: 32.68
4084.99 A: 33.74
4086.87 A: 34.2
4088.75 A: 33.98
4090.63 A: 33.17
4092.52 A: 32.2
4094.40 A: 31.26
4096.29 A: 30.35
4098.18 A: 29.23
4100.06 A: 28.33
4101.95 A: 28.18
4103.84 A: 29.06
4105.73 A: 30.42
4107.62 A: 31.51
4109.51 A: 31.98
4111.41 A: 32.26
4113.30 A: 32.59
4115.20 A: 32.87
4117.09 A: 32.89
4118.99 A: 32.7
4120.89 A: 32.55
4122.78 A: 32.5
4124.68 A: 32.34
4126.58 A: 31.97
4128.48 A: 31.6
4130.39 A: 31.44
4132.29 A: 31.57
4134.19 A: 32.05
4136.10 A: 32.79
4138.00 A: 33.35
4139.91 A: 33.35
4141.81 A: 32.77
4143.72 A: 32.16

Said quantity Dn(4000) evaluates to 1.8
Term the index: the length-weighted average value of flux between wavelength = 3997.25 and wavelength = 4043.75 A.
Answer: 31.9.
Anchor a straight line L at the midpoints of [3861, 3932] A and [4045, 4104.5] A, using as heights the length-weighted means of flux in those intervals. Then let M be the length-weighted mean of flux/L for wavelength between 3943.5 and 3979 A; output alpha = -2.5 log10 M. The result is 0.24 mag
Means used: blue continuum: 19.3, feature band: 18.8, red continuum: 30.7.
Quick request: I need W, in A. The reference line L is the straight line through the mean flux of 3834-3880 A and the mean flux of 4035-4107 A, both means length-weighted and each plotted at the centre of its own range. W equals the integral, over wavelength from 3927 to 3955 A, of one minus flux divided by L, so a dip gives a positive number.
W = 7.7 A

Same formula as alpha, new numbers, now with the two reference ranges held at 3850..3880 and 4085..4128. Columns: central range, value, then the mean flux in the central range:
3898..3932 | 0.05 mag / 20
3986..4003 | -0.18 mag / 30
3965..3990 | 0.18 mag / 20.8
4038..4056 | -0.11 mag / 31.4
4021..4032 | -0.19 mag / 32.4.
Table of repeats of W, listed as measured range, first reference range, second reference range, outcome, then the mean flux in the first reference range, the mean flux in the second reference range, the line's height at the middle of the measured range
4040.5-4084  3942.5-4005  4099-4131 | -3.3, 23.1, 31.5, 28.3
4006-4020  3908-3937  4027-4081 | -3.0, 17.9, 30.6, 26.6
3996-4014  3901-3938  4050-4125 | -4.6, 18.3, 31.1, 24.8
